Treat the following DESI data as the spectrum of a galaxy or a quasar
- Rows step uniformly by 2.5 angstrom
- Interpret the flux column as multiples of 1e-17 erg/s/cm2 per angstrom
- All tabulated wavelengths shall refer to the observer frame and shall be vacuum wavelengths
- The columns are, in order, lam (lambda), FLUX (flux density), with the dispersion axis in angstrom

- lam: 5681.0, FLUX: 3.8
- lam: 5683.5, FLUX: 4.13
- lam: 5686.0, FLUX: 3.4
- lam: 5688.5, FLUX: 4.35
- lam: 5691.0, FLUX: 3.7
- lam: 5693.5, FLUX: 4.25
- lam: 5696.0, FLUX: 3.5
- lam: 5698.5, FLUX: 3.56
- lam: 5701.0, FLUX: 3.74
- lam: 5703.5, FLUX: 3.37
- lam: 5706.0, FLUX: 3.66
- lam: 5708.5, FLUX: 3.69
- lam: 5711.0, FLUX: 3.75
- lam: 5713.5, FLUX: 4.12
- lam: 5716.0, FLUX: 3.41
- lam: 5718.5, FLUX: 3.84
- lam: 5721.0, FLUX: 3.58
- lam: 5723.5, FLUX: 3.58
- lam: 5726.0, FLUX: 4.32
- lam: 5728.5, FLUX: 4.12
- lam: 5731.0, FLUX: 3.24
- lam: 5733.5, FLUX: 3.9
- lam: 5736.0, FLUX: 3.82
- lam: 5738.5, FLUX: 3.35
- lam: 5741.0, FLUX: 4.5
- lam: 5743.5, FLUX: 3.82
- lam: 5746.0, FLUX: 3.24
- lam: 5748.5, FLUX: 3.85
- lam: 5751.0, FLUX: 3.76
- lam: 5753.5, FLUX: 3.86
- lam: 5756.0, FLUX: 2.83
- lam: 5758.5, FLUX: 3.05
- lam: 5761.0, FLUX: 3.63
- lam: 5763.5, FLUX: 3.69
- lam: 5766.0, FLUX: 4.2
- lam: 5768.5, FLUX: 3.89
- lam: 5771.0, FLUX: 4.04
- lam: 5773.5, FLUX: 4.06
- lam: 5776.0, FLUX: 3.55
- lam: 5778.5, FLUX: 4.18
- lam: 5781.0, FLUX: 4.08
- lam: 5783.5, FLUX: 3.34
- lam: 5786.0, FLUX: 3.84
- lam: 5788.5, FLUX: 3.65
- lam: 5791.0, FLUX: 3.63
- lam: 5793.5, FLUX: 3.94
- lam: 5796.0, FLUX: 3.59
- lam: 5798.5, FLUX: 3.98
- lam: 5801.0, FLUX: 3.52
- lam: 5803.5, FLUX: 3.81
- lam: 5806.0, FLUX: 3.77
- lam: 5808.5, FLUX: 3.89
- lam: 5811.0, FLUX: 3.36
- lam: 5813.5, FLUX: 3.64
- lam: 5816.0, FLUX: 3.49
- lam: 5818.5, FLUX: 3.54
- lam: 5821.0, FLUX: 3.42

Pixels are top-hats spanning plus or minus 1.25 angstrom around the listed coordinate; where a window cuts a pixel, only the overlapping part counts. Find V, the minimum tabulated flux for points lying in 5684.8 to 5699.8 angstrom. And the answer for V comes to 3.4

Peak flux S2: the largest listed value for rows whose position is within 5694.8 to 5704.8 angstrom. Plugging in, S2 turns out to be 3.74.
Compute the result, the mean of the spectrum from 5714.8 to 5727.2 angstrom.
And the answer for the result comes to 3.75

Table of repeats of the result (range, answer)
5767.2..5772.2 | 3.97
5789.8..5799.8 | 3.78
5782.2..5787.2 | 3.59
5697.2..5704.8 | 3.56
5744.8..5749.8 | 3.55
